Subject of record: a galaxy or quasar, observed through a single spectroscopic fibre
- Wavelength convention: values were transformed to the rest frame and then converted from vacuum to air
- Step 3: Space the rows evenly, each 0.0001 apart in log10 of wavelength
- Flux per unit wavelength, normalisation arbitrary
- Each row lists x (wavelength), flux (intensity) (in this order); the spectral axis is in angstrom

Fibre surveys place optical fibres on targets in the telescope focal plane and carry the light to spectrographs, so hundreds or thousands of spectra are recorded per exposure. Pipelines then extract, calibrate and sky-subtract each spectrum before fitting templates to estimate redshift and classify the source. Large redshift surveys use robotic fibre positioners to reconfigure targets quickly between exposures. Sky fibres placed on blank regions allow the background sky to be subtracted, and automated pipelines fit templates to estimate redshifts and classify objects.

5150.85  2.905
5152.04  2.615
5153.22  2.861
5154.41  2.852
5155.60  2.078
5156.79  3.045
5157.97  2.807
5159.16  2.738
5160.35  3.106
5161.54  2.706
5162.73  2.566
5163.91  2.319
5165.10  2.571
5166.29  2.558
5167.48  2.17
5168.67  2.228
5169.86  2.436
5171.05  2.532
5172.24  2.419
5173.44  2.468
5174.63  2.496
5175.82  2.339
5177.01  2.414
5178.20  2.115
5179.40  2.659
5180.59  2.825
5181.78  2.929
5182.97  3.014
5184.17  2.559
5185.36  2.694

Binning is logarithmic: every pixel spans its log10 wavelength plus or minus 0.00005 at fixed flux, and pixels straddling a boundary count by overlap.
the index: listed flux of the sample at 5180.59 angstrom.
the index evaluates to 2.825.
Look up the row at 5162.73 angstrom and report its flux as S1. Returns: 2.566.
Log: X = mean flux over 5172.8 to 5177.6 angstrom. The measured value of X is 2.43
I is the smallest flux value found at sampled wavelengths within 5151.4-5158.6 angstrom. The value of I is 2.078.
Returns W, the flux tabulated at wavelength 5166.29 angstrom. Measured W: 2.558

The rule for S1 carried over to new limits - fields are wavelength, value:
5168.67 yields 2.228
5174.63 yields 2.496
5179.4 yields 2.659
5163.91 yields 2.319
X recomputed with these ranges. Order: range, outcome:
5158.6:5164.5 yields 2.69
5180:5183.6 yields 2.92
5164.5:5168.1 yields 2.43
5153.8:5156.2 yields 2.46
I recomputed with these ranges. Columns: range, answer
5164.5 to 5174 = 2.17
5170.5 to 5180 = 2.115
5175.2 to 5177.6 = 2.339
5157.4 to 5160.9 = 2.738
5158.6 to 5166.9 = 2.319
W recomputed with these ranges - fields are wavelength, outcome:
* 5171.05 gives 2.532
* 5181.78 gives 2.929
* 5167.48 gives 2.17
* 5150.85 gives 2.905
